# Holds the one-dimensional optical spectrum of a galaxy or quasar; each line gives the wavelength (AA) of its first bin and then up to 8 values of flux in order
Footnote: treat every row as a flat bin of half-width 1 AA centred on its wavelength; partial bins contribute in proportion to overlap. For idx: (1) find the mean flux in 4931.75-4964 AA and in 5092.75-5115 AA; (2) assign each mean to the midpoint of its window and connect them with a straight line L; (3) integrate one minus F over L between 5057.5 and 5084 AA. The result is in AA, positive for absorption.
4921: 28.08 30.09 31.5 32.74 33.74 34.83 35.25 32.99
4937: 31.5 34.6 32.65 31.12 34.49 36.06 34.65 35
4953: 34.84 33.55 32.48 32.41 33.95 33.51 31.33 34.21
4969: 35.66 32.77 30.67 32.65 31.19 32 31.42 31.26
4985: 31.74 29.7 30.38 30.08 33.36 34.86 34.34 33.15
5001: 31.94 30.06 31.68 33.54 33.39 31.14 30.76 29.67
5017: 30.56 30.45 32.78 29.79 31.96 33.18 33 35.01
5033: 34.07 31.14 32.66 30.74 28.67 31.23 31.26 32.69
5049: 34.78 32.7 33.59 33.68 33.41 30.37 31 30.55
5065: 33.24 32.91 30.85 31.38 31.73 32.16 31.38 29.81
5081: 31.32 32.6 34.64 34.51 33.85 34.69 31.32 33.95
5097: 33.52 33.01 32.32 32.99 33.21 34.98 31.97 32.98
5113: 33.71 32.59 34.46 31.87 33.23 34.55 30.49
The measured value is 1.38 AA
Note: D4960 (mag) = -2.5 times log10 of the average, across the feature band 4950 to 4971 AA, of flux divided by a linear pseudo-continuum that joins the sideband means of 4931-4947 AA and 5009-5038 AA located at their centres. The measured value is -0.02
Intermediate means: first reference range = 33.5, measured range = 33.6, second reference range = 31.9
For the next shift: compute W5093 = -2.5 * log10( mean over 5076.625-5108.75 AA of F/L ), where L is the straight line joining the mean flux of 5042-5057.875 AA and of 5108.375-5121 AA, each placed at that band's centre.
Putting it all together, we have 0.00 mag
